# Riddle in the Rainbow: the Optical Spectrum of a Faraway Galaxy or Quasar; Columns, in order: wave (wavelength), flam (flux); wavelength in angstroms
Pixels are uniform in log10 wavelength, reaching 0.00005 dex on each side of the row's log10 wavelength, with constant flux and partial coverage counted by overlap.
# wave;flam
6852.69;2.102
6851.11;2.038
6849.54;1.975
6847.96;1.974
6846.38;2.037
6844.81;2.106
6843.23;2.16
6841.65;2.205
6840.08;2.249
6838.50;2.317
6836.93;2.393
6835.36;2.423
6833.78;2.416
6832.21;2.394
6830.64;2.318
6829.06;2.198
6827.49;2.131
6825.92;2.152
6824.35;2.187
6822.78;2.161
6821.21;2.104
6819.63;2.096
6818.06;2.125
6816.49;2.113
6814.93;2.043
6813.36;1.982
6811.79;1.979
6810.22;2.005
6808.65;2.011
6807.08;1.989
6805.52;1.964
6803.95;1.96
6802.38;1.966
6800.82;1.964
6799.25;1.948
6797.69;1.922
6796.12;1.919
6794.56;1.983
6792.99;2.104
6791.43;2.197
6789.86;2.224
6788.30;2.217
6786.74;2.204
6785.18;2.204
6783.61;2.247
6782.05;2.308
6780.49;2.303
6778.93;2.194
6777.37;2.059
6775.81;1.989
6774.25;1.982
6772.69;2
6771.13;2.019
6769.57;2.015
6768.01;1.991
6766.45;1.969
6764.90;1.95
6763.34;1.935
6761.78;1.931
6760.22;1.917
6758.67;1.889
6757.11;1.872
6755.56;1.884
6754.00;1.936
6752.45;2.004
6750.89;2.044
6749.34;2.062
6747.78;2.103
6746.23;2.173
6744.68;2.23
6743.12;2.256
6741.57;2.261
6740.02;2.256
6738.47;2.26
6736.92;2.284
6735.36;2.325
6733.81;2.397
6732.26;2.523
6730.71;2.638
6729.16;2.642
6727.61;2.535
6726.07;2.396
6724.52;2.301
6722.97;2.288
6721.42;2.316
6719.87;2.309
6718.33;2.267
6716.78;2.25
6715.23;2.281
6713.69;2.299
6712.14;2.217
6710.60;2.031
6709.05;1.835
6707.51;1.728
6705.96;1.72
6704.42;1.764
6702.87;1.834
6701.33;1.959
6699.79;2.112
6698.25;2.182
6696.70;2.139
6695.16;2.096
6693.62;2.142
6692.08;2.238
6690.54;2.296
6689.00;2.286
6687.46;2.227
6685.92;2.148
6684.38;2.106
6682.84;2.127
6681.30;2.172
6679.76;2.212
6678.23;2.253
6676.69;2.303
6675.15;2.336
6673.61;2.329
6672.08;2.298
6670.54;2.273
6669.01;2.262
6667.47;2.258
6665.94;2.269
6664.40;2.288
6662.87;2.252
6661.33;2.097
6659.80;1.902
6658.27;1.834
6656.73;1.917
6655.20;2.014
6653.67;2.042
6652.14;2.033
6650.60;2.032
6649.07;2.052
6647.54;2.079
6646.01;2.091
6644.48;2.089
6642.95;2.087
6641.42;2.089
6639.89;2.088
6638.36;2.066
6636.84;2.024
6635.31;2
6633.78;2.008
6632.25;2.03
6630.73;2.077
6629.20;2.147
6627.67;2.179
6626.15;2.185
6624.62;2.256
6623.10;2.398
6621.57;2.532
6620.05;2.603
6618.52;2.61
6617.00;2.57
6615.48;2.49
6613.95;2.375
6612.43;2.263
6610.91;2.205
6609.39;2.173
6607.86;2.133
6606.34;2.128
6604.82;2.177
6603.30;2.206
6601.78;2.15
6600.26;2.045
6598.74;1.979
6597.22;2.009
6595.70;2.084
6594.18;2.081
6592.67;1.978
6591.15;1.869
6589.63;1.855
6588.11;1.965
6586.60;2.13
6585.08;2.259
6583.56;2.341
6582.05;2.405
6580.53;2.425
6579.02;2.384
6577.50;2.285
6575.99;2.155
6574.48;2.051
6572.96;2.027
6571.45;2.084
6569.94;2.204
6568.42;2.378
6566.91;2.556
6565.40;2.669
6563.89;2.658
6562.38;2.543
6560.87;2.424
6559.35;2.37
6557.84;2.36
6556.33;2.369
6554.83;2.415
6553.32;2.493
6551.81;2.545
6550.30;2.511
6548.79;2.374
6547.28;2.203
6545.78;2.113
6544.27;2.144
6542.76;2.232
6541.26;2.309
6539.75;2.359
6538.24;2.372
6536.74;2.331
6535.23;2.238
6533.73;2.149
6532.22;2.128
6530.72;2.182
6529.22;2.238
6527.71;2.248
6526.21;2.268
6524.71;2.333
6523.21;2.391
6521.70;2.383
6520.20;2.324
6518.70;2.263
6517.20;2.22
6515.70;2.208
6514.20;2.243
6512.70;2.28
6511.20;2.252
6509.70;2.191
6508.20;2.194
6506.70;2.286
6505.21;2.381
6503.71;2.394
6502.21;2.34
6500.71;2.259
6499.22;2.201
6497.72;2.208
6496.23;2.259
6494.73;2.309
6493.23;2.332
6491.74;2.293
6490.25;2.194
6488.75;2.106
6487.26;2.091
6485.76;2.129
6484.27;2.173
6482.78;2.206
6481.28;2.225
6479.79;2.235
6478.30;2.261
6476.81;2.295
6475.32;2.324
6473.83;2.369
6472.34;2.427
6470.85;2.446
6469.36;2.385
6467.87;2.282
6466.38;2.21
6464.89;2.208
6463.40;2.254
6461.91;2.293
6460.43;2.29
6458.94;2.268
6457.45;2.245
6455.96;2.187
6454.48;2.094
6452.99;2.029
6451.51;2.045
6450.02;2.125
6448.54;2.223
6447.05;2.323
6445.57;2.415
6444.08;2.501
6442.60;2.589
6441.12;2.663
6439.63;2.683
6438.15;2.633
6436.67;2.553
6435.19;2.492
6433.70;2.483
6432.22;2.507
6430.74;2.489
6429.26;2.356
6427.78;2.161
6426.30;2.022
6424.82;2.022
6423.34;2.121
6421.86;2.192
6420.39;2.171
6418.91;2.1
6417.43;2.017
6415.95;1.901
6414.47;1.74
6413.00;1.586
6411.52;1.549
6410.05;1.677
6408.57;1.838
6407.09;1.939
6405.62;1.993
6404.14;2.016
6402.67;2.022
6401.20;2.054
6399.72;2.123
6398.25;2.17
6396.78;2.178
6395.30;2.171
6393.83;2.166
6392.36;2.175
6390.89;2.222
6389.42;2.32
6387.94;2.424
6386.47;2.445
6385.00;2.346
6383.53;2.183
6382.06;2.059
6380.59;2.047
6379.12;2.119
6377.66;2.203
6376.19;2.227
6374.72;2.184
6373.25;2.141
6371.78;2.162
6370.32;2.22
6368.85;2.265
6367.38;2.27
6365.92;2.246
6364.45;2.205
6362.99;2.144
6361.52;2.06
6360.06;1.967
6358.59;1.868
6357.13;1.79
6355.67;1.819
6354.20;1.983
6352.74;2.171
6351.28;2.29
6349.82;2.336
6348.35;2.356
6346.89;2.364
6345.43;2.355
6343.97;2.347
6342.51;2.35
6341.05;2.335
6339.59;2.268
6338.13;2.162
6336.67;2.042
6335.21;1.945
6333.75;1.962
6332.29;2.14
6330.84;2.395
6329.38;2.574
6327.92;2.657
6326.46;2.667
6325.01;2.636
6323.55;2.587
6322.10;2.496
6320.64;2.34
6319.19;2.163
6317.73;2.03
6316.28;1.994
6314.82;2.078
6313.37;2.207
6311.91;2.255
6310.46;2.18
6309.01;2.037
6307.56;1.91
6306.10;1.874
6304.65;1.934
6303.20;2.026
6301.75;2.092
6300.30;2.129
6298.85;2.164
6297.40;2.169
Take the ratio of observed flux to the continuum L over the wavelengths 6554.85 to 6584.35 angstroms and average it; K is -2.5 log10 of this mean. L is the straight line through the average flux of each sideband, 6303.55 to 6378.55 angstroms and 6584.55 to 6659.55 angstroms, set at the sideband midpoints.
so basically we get -0.10 mag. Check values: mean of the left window 2.2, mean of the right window 2.13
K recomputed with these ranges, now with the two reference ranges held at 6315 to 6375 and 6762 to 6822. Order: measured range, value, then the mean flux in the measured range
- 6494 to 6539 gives -0.053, 2.27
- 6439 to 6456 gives -0.067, 2.33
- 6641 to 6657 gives 0.031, 2.05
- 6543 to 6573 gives -0.112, 2.38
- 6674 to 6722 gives -0.023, 2.14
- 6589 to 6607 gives 0.042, 2.05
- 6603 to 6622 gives -0.107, 2.34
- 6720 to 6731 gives -0.168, 2.43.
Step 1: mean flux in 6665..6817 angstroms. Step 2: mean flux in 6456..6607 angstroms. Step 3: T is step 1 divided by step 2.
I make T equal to 0.9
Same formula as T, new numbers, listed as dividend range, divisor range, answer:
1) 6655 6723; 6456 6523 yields 0.95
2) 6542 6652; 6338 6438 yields 1.03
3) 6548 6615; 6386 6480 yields 1.02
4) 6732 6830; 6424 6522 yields 0.91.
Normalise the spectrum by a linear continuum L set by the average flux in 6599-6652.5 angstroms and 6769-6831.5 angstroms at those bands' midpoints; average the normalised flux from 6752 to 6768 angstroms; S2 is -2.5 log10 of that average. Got 0.10 mag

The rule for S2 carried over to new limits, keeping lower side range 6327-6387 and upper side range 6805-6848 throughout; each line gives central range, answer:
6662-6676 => -0.06 mag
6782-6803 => 0.03 mag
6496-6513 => -0.04 mag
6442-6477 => -0.05 mag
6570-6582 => -0.02 mag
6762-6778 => 0.09 mag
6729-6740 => -0.12 mag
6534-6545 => -0.05 mag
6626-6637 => 0.05 mag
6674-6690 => -0.03 mag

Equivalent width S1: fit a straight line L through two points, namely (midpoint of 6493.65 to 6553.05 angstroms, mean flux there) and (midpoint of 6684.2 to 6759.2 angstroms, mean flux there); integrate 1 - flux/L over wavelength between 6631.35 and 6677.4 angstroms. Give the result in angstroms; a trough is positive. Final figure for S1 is 2.0 angstroms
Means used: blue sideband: 2.28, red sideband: 2.17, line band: 2.11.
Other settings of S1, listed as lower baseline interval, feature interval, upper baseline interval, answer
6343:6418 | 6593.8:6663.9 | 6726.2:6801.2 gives -0.9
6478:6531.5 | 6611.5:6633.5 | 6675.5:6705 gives -1.5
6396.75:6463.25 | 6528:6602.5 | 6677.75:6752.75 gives -2.2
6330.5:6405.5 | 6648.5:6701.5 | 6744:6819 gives -2.2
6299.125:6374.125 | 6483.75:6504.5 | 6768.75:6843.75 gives -0.6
